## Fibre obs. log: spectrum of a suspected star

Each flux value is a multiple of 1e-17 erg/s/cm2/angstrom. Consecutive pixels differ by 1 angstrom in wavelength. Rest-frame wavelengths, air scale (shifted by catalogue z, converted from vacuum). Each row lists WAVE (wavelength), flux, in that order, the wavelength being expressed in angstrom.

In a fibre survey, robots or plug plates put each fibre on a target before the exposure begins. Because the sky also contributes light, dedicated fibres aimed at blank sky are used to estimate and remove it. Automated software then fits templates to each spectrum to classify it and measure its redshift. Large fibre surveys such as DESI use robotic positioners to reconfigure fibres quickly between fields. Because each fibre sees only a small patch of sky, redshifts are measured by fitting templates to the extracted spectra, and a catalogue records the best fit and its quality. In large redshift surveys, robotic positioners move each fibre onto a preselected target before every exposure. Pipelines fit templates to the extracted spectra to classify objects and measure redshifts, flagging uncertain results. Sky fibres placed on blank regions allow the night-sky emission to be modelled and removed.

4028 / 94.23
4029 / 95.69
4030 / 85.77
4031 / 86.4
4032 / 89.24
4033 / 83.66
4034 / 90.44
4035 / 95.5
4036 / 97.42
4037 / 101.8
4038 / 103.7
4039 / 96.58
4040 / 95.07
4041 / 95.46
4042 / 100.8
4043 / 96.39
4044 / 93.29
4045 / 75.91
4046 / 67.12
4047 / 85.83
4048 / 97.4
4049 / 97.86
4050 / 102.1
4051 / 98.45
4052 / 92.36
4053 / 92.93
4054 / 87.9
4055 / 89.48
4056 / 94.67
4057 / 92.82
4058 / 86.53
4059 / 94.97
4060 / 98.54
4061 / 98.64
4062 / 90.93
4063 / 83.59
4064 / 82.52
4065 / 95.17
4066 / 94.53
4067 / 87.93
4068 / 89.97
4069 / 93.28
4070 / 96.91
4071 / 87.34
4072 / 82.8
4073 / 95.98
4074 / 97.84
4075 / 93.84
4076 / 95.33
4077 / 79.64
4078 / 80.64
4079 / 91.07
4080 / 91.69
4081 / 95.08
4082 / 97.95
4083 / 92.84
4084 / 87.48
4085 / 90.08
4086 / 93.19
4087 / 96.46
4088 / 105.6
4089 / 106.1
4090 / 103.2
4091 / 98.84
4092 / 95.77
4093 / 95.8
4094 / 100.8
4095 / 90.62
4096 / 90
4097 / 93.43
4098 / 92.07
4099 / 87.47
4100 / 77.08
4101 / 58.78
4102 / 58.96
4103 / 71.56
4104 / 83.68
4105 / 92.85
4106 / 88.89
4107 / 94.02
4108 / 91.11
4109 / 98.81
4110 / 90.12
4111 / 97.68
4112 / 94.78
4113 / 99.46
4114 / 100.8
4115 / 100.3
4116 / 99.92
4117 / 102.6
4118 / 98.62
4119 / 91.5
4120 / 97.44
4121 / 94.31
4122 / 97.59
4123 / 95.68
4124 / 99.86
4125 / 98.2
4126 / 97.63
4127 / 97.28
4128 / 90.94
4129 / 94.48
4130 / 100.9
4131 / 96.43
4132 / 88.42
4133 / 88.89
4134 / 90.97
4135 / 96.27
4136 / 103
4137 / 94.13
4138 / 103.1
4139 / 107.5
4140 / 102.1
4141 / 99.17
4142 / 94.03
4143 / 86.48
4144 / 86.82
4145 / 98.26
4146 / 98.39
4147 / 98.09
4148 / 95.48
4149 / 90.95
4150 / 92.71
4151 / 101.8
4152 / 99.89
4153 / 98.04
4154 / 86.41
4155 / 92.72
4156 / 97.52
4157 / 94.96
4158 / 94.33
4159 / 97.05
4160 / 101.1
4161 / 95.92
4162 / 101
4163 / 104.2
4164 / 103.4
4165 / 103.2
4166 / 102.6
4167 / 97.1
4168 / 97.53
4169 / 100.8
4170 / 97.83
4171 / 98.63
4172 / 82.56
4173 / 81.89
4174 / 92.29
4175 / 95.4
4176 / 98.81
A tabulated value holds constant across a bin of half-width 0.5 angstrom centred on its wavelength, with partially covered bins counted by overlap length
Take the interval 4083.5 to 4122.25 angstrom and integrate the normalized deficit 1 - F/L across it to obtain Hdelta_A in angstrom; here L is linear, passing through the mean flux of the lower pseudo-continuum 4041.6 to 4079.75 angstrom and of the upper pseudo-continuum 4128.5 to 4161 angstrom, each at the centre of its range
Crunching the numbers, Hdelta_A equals 0.4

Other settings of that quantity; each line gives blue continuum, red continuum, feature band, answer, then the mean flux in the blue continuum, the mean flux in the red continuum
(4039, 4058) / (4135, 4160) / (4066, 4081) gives 0.40 angstrom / 92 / 96.5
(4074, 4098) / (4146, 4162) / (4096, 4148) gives 1.01 angstrom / 94.2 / 96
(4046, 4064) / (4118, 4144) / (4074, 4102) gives 0.74 angstrom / 92.2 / 96.1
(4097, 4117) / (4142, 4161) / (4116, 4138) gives -1.11 angstrom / 88.8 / 95.1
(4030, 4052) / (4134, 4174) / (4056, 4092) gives 0.37 angstrom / 92.7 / 96.7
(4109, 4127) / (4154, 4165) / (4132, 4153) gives 0.32 angstrom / 97.5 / 97.9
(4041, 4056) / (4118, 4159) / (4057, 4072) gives 0.17 angstrom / 91.5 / 95.9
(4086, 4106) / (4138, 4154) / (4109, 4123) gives -0.76 angstrom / 89.5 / 96.5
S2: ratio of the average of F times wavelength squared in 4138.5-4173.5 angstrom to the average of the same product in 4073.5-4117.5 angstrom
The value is 1.08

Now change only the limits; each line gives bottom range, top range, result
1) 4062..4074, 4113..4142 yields 1.11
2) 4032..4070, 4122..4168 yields 1.10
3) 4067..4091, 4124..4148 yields 1.06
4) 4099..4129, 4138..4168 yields 1.08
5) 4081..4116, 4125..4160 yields 1.07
